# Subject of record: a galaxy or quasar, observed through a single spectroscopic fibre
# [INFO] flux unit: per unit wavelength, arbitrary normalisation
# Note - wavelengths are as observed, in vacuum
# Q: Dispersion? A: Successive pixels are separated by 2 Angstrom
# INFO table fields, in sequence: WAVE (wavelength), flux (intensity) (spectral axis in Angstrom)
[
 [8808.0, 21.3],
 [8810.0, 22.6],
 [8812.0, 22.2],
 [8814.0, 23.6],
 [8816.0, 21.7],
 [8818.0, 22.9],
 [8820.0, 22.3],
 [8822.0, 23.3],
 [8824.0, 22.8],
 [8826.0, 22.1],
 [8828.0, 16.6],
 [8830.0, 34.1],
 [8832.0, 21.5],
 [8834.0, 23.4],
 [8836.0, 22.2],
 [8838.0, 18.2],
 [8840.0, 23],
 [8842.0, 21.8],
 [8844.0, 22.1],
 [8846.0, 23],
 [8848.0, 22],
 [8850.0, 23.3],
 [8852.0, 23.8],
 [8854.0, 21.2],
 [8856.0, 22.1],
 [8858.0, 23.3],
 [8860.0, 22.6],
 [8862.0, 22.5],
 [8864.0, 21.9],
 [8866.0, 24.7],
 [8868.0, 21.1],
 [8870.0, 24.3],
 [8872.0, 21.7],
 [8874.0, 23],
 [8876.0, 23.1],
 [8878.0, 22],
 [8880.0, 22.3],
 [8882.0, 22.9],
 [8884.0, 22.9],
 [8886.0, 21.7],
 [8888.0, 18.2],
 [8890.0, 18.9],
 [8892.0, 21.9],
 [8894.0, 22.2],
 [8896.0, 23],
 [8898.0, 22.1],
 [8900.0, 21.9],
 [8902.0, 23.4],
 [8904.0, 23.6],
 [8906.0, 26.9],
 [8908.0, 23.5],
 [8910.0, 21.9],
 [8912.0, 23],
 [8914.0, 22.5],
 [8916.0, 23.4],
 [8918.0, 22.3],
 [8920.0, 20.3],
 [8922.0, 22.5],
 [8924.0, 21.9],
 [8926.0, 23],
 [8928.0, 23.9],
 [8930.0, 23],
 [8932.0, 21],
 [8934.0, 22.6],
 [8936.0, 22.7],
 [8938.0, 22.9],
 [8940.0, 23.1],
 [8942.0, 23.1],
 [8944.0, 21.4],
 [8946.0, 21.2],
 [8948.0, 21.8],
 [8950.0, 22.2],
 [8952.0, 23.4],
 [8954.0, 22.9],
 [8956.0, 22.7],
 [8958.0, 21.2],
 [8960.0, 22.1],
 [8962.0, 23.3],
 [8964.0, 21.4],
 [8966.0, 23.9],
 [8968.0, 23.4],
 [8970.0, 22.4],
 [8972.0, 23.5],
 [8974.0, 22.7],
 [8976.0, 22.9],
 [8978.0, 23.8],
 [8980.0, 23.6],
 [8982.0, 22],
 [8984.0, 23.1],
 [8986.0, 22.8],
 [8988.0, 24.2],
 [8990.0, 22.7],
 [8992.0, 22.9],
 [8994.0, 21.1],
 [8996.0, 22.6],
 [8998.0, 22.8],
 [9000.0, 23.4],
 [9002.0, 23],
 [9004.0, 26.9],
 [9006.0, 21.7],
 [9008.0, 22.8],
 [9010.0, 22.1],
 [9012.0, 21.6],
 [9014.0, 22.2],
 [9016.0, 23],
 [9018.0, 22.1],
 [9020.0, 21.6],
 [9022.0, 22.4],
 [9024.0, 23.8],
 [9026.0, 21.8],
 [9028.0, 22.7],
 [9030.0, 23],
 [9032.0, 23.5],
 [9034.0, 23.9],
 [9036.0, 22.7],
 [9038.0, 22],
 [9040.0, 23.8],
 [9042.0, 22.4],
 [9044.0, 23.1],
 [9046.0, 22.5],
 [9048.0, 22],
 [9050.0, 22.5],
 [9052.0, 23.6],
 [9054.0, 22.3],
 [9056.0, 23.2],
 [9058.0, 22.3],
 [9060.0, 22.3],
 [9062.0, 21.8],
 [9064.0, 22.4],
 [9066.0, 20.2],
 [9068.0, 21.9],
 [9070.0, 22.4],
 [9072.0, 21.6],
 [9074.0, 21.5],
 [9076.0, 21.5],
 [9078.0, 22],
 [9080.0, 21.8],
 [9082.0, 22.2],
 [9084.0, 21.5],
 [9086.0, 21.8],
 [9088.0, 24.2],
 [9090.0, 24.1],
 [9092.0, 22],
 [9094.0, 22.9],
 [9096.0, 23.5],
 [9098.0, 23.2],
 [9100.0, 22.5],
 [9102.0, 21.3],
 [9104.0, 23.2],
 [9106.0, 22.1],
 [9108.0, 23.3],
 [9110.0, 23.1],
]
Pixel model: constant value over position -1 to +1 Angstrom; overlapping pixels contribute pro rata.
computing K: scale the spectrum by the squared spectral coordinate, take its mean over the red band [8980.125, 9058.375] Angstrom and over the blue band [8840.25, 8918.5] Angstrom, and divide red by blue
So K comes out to 1.04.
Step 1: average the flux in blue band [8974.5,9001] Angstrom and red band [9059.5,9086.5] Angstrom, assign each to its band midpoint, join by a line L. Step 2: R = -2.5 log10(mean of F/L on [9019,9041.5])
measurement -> -0.02 mag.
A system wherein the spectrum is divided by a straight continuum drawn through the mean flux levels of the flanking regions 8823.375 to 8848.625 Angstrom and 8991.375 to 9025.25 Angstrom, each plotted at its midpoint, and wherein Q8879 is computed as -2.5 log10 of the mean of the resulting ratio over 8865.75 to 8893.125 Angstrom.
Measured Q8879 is 0.03 mag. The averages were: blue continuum 22.5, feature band 22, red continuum 22.7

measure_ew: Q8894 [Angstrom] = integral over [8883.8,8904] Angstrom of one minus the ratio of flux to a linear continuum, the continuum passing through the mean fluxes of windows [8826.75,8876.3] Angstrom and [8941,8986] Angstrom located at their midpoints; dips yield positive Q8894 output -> 0.9 Angstrom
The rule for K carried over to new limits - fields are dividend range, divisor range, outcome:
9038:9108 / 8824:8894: 1.05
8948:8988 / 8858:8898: 1.05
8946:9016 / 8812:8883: 1.04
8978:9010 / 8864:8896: 1.07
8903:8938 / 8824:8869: 1.03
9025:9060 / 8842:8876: 1.05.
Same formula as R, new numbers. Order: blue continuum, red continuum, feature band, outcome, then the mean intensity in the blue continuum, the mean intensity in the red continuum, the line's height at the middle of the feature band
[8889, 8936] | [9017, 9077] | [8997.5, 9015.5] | -0.023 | 22.6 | 22.4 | 22.5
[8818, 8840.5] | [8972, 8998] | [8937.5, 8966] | 0.022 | 22.7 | 22.9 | 22.8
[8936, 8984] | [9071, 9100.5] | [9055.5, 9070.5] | 0.022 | 22.7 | 22.4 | 22.5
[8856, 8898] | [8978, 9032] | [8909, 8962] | 0.004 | 22.2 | 22.8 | 22.5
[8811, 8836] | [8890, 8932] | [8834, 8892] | 0.034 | 23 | 22.7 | 22.9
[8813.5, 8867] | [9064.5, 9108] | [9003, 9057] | -0.020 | 22.7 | 22.3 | 22.4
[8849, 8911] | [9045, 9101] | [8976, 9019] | -0.022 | 22.5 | 22.3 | 22.4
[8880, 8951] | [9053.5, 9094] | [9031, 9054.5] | -0.032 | 22.4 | 22.2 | 22.2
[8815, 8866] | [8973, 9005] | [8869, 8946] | 0.019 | 22.6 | 23.2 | 22.8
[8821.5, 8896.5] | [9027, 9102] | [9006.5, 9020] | 0.012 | 22.4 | 22.5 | 22.5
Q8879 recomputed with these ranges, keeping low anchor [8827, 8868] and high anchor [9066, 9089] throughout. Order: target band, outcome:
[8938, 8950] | 0.01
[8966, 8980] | -0.05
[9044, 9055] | -0.03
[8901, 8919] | -0.04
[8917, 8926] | 0.03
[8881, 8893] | 0.07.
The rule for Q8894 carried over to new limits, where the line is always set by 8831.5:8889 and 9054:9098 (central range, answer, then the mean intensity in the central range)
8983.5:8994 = -0.3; 22.9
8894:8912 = -0.8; 23.2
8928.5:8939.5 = -0.1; 22.5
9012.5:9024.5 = -0.1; 22.4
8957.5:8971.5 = -0.2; 22.6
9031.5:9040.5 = -0.3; 23.1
